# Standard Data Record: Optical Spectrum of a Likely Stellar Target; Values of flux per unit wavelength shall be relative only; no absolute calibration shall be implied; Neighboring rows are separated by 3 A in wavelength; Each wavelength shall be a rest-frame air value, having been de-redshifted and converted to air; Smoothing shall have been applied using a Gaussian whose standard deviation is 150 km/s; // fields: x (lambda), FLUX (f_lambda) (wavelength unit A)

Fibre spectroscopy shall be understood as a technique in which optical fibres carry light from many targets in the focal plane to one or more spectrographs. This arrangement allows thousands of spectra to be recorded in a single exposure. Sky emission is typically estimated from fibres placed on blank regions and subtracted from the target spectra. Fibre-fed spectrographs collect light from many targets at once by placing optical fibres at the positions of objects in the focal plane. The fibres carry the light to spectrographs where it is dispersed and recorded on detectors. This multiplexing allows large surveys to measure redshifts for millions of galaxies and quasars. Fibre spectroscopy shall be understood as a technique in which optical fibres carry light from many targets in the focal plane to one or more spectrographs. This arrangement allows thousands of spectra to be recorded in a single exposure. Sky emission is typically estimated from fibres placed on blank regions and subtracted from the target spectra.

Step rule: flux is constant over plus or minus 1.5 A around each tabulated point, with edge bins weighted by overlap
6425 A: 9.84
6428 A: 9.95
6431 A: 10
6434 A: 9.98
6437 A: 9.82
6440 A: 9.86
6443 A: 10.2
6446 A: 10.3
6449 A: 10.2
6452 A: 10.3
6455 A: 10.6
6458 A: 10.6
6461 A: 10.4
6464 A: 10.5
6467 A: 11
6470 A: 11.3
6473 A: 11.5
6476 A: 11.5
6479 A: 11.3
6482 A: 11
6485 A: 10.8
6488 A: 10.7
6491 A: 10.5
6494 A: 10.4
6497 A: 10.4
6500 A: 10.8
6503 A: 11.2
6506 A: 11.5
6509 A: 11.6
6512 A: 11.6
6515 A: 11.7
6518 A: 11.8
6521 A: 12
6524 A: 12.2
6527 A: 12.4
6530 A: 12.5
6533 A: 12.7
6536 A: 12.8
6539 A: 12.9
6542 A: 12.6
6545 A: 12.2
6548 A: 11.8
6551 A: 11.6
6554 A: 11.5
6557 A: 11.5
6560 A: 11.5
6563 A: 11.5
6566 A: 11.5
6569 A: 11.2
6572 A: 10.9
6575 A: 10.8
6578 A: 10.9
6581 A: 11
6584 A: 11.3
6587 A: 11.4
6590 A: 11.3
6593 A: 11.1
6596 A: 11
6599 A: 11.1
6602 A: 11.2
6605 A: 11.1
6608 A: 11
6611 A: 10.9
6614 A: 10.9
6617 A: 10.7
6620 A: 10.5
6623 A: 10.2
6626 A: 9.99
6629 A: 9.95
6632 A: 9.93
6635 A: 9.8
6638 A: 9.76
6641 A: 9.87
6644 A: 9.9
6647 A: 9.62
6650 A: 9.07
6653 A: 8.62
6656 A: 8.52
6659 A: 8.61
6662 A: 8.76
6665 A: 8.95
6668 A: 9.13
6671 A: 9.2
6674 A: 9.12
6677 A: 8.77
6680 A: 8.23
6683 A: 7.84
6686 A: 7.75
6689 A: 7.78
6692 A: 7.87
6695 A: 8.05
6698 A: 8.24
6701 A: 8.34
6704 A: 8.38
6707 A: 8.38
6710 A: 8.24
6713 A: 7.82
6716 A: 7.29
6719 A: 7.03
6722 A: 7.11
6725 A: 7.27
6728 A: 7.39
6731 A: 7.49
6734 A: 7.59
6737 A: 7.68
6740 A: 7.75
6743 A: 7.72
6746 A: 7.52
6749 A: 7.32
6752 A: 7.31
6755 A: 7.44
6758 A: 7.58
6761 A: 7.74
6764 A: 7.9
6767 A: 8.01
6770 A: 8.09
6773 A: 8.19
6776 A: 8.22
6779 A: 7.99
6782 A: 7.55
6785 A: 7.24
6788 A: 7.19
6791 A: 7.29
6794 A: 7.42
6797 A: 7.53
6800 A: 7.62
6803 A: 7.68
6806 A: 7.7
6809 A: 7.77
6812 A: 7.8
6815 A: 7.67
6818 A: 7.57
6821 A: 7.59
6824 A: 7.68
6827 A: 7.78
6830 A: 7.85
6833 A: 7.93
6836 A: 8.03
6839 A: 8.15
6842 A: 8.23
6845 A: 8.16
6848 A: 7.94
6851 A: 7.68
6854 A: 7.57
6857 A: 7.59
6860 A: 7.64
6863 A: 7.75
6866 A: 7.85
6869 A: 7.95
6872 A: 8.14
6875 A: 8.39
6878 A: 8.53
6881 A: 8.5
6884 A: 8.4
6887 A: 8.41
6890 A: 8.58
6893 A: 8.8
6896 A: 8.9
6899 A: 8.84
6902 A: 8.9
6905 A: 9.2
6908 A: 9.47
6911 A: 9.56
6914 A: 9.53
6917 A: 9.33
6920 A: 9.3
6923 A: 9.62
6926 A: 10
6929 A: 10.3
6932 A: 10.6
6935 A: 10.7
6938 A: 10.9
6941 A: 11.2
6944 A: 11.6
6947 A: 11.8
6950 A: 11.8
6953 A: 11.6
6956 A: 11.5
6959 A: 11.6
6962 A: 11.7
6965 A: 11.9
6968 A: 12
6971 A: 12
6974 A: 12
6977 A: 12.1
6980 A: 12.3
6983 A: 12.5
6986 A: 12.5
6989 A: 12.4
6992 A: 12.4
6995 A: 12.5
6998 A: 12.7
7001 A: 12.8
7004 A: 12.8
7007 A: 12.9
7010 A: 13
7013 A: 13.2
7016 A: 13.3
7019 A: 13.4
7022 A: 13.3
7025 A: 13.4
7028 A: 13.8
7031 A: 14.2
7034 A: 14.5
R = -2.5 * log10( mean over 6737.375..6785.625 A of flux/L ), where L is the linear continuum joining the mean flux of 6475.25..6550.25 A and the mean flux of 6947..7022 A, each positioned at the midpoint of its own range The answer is 0.48 mag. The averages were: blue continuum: 11.6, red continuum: 12.4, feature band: 7.73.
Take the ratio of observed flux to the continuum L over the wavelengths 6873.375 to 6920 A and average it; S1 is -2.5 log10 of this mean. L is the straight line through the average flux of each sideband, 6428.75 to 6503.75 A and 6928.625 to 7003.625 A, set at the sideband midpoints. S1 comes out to 0.30 mag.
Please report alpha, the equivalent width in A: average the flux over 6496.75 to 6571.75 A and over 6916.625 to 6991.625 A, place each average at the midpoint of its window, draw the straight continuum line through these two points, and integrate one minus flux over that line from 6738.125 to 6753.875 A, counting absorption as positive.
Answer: 5.5 A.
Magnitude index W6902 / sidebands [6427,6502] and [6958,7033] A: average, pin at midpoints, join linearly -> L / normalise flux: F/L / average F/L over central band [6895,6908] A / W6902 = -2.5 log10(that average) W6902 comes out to 0.338 mag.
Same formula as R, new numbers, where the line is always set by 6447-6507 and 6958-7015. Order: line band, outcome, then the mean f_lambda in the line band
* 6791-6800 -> 0.50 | 7.47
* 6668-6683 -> 0.29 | 8.76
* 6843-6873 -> 0.46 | 7.83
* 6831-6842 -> 0.43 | 8.05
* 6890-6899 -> 0.35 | 8.8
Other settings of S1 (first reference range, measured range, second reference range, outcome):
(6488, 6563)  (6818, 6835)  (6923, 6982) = 0.43 mag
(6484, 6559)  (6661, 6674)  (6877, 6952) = 0.21 mag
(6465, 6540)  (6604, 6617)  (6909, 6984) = 0.05 mag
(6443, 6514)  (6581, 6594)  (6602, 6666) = -0.11 mag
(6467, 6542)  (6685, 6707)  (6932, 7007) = 0.40 mag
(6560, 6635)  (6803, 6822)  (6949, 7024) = 0.46 mag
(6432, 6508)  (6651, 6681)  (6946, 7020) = 0.27 mag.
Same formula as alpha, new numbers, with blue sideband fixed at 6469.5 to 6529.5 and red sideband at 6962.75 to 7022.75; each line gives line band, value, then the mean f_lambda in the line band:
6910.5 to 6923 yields 3.0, 9.44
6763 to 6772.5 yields 3.2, 8.03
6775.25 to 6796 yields 7.8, 7.53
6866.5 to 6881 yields 4.8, 8.25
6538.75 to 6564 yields -0.9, 11.9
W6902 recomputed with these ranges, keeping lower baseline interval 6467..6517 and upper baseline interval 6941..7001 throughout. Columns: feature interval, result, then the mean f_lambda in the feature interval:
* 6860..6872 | 0.44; 7.86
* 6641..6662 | 0.25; 9.09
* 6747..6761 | 0.48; 7.45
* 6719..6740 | 0.48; 7.42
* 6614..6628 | 0.10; 10.4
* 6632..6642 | 0.16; 9.82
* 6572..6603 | 0.02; 11.1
